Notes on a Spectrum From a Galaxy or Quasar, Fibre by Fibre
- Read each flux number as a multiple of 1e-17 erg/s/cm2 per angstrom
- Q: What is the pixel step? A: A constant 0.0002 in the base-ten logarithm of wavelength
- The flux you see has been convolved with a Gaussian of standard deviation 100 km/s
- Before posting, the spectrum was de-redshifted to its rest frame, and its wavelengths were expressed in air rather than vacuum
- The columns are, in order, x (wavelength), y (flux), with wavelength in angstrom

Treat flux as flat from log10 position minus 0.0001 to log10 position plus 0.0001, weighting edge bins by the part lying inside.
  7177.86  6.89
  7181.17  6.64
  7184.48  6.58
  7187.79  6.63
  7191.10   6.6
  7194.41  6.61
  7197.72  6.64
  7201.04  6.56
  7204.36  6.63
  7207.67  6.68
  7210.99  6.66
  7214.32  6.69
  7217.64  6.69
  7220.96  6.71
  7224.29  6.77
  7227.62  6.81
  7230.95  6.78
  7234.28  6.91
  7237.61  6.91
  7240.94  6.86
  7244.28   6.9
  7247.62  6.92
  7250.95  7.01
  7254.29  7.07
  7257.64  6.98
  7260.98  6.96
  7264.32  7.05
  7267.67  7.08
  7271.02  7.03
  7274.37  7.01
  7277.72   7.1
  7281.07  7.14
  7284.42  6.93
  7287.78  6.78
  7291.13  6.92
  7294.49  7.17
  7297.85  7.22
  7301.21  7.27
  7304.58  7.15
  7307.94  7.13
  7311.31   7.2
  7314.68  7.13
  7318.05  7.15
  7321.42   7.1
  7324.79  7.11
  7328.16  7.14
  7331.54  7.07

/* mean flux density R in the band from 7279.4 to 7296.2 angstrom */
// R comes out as 6.99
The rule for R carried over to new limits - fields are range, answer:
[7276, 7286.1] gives 7.06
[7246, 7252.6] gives 6.97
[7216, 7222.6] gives 6.7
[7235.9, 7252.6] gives 6.92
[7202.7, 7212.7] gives 6.66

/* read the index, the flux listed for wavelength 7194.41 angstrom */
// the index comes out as 6.61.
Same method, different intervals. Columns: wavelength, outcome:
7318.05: 7.15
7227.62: 6.81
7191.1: 6.6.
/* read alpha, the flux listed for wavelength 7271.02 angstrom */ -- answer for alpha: 7.03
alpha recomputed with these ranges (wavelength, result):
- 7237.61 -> 6.91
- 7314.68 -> 7.13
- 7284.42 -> 6.93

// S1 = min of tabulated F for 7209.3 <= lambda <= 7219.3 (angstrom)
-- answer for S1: 6.66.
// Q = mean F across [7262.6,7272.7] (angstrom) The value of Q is 7.05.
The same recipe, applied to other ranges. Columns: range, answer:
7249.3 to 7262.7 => 7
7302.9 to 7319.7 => 7.15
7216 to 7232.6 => 6.75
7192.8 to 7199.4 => 6.62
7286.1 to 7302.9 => 7.07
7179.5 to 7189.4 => 6.61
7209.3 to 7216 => 6.67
